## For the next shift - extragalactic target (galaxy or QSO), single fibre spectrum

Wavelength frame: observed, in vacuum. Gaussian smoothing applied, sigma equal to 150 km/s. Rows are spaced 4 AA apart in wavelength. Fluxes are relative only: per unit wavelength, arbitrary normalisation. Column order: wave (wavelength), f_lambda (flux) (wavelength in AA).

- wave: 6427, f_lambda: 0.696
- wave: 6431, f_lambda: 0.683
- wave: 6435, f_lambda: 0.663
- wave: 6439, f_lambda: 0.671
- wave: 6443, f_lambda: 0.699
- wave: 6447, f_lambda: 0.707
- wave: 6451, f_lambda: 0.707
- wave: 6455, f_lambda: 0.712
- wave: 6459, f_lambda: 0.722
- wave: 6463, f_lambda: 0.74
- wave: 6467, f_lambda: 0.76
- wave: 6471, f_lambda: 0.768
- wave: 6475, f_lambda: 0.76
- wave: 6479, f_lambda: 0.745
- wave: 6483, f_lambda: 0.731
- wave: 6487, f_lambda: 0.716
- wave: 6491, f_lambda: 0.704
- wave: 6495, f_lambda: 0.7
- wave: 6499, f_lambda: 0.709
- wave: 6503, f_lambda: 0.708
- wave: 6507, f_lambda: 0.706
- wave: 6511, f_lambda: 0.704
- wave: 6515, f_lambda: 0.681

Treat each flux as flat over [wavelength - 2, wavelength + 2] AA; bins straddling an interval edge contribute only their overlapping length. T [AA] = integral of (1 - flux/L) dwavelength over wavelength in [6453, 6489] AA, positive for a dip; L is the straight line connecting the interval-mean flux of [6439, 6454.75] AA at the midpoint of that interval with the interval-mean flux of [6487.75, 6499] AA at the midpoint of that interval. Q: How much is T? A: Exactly -1.86 AA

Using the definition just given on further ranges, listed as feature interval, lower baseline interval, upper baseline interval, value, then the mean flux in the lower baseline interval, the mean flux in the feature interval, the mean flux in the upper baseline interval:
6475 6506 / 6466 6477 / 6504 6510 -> 0.6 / 0.763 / 0.719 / 0.706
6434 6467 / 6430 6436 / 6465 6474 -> 0.4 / 0.673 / 0.707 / 0.764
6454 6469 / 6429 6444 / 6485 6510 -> -1.0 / 0.678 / 0.735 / 0.707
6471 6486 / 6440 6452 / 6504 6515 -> -1.0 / 0.701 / 0.746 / 0.701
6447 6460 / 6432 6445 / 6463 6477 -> 0.1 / 0.678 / 0.712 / 0.759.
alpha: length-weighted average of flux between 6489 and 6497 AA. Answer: 0.702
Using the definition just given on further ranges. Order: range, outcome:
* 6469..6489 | 0.744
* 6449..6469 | 0.728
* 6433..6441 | 0.667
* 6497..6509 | 0.708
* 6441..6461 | 0.709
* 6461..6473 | 0.756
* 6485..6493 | 0.71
